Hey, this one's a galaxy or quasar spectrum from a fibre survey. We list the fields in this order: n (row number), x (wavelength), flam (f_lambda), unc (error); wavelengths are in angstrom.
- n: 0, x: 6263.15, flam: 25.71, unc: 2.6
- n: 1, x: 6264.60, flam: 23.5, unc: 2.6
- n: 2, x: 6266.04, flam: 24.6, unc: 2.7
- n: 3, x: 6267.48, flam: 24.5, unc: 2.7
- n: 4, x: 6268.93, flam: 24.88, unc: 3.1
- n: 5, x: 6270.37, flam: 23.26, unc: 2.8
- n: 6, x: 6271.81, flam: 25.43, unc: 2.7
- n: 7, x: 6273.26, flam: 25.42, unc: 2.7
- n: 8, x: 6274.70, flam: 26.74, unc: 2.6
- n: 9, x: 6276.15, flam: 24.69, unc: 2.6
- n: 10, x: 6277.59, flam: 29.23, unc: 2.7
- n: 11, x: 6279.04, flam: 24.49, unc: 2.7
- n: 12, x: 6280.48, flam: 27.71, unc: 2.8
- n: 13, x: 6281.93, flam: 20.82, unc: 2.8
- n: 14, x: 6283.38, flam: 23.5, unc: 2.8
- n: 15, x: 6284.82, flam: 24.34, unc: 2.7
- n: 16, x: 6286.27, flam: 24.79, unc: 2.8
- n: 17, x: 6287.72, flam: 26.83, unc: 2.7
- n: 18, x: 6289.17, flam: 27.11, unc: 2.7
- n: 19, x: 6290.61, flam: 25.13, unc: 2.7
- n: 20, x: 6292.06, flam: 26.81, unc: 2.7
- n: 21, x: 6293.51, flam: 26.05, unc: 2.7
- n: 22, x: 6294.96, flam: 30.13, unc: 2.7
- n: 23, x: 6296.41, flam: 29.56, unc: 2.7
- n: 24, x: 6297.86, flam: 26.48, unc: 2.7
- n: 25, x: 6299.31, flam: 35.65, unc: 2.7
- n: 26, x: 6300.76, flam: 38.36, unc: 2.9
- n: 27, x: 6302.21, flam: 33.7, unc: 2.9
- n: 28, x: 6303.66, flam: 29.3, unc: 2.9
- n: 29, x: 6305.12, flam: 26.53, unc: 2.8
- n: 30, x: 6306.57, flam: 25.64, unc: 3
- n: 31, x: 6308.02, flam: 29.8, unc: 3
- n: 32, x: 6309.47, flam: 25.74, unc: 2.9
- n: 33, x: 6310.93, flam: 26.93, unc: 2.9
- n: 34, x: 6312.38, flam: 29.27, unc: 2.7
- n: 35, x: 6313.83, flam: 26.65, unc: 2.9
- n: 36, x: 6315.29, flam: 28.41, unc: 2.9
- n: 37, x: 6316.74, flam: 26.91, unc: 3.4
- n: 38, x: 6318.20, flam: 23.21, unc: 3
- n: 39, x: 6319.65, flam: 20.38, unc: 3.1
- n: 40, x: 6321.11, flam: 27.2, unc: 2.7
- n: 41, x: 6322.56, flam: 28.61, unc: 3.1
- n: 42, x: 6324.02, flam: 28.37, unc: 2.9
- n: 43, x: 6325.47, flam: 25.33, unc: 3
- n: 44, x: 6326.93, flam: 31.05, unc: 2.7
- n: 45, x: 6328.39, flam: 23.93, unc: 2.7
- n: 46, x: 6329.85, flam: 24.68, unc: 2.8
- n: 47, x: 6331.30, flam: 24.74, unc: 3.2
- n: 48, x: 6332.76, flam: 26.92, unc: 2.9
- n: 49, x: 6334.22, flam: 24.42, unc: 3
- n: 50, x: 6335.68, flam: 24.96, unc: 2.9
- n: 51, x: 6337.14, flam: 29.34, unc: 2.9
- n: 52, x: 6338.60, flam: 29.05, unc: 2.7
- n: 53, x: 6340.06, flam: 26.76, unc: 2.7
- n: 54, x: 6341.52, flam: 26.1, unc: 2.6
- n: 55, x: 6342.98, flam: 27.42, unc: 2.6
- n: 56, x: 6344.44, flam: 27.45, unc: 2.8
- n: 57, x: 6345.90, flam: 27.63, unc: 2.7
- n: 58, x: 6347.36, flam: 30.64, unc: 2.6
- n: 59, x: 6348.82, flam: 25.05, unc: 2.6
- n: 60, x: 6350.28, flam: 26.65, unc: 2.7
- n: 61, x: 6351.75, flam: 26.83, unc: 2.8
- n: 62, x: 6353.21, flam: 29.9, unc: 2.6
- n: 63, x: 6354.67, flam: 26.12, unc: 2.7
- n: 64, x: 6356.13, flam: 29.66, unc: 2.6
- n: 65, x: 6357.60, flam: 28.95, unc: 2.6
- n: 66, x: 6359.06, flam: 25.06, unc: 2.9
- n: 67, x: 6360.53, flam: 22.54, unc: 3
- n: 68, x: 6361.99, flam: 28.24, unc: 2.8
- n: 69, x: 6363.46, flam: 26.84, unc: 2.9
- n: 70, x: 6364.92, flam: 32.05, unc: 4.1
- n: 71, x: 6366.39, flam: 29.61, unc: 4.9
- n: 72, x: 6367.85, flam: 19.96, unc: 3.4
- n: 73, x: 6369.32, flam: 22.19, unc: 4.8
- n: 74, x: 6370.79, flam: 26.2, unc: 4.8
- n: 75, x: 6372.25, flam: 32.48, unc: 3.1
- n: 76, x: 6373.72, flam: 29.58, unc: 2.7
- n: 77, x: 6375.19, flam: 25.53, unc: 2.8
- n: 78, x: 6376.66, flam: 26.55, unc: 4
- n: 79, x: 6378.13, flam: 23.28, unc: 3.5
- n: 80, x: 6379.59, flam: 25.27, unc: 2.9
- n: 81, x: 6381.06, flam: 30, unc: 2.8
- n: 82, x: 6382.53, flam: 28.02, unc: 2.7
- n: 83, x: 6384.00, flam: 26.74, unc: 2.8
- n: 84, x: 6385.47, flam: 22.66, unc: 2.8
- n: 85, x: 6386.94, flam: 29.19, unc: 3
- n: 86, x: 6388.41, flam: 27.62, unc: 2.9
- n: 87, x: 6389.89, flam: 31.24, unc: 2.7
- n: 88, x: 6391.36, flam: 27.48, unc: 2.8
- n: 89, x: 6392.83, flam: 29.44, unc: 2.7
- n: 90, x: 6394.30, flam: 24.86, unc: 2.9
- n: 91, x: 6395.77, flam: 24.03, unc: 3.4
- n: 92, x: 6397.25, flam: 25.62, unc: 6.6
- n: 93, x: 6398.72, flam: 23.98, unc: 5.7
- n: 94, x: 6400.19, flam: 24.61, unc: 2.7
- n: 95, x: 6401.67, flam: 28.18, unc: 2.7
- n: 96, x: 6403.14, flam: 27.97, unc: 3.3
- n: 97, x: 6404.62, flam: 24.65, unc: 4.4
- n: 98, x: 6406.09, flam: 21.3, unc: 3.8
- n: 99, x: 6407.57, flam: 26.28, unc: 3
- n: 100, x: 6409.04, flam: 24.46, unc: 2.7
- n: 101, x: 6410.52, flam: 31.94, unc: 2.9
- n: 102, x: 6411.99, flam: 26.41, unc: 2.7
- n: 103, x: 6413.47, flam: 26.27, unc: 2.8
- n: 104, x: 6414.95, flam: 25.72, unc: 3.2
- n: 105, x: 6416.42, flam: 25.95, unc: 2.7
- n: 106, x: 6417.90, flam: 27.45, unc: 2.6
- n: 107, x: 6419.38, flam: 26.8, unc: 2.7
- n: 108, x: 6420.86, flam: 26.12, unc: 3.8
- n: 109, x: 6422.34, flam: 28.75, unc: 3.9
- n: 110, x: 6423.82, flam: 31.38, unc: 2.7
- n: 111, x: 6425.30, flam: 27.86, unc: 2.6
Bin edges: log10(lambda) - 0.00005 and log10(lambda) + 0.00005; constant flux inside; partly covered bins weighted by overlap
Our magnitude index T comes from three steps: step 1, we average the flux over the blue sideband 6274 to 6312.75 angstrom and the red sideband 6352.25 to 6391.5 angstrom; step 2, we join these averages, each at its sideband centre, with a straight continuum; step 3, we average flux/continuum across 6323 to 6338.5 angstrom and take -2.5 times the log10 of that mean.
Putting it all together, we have 0.03 mag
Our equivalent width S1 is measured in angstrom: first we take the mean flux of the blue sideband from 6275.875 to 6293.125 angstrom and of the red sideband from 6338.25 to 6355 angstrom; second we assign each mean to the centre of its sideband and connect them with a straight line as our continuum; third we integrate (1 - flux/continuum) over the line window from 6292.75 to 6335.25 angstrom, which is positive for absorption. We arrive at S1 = -2.1 angstrom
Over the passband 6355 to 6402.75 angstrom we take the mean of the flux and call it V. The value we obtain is 26.8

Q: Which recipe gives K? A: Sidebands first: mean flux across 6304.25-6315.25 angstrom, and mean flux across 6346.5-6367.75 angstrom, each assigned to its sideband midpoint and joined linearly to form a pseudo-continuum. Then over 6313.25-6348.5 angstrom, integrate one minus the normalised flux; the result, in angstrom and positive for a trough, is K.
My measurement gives 0.9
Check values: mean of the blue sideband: 27.3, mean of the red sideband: 27.5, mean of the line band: 26.7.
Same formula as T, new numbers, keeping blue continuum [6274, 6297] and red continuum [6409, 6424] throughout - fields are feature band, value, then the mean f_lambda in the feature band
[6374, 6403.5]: 0.02 mag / 26.6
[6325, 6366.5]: -0.02 mag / 27.1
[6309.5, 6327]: -0.01 mag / 26.7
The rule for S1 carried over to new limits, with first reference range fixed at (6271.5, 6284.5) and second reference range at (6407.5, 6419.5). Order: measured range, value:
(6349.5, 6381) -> -0.7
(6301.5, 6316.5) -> -1.5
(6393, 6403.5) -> 0.4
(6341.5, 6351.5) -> -0.5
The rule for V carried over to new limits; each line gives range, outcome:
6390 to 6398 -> 26.7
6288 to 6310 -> 29.1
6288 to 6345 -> 27.5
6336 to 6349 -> 27.7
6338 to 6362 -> 27.3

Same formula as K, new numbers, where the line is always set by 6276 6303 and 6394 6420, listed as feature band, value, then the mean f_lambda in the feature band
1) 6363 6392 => -0.82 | 27.1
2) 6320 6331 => 0.19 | 26.7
